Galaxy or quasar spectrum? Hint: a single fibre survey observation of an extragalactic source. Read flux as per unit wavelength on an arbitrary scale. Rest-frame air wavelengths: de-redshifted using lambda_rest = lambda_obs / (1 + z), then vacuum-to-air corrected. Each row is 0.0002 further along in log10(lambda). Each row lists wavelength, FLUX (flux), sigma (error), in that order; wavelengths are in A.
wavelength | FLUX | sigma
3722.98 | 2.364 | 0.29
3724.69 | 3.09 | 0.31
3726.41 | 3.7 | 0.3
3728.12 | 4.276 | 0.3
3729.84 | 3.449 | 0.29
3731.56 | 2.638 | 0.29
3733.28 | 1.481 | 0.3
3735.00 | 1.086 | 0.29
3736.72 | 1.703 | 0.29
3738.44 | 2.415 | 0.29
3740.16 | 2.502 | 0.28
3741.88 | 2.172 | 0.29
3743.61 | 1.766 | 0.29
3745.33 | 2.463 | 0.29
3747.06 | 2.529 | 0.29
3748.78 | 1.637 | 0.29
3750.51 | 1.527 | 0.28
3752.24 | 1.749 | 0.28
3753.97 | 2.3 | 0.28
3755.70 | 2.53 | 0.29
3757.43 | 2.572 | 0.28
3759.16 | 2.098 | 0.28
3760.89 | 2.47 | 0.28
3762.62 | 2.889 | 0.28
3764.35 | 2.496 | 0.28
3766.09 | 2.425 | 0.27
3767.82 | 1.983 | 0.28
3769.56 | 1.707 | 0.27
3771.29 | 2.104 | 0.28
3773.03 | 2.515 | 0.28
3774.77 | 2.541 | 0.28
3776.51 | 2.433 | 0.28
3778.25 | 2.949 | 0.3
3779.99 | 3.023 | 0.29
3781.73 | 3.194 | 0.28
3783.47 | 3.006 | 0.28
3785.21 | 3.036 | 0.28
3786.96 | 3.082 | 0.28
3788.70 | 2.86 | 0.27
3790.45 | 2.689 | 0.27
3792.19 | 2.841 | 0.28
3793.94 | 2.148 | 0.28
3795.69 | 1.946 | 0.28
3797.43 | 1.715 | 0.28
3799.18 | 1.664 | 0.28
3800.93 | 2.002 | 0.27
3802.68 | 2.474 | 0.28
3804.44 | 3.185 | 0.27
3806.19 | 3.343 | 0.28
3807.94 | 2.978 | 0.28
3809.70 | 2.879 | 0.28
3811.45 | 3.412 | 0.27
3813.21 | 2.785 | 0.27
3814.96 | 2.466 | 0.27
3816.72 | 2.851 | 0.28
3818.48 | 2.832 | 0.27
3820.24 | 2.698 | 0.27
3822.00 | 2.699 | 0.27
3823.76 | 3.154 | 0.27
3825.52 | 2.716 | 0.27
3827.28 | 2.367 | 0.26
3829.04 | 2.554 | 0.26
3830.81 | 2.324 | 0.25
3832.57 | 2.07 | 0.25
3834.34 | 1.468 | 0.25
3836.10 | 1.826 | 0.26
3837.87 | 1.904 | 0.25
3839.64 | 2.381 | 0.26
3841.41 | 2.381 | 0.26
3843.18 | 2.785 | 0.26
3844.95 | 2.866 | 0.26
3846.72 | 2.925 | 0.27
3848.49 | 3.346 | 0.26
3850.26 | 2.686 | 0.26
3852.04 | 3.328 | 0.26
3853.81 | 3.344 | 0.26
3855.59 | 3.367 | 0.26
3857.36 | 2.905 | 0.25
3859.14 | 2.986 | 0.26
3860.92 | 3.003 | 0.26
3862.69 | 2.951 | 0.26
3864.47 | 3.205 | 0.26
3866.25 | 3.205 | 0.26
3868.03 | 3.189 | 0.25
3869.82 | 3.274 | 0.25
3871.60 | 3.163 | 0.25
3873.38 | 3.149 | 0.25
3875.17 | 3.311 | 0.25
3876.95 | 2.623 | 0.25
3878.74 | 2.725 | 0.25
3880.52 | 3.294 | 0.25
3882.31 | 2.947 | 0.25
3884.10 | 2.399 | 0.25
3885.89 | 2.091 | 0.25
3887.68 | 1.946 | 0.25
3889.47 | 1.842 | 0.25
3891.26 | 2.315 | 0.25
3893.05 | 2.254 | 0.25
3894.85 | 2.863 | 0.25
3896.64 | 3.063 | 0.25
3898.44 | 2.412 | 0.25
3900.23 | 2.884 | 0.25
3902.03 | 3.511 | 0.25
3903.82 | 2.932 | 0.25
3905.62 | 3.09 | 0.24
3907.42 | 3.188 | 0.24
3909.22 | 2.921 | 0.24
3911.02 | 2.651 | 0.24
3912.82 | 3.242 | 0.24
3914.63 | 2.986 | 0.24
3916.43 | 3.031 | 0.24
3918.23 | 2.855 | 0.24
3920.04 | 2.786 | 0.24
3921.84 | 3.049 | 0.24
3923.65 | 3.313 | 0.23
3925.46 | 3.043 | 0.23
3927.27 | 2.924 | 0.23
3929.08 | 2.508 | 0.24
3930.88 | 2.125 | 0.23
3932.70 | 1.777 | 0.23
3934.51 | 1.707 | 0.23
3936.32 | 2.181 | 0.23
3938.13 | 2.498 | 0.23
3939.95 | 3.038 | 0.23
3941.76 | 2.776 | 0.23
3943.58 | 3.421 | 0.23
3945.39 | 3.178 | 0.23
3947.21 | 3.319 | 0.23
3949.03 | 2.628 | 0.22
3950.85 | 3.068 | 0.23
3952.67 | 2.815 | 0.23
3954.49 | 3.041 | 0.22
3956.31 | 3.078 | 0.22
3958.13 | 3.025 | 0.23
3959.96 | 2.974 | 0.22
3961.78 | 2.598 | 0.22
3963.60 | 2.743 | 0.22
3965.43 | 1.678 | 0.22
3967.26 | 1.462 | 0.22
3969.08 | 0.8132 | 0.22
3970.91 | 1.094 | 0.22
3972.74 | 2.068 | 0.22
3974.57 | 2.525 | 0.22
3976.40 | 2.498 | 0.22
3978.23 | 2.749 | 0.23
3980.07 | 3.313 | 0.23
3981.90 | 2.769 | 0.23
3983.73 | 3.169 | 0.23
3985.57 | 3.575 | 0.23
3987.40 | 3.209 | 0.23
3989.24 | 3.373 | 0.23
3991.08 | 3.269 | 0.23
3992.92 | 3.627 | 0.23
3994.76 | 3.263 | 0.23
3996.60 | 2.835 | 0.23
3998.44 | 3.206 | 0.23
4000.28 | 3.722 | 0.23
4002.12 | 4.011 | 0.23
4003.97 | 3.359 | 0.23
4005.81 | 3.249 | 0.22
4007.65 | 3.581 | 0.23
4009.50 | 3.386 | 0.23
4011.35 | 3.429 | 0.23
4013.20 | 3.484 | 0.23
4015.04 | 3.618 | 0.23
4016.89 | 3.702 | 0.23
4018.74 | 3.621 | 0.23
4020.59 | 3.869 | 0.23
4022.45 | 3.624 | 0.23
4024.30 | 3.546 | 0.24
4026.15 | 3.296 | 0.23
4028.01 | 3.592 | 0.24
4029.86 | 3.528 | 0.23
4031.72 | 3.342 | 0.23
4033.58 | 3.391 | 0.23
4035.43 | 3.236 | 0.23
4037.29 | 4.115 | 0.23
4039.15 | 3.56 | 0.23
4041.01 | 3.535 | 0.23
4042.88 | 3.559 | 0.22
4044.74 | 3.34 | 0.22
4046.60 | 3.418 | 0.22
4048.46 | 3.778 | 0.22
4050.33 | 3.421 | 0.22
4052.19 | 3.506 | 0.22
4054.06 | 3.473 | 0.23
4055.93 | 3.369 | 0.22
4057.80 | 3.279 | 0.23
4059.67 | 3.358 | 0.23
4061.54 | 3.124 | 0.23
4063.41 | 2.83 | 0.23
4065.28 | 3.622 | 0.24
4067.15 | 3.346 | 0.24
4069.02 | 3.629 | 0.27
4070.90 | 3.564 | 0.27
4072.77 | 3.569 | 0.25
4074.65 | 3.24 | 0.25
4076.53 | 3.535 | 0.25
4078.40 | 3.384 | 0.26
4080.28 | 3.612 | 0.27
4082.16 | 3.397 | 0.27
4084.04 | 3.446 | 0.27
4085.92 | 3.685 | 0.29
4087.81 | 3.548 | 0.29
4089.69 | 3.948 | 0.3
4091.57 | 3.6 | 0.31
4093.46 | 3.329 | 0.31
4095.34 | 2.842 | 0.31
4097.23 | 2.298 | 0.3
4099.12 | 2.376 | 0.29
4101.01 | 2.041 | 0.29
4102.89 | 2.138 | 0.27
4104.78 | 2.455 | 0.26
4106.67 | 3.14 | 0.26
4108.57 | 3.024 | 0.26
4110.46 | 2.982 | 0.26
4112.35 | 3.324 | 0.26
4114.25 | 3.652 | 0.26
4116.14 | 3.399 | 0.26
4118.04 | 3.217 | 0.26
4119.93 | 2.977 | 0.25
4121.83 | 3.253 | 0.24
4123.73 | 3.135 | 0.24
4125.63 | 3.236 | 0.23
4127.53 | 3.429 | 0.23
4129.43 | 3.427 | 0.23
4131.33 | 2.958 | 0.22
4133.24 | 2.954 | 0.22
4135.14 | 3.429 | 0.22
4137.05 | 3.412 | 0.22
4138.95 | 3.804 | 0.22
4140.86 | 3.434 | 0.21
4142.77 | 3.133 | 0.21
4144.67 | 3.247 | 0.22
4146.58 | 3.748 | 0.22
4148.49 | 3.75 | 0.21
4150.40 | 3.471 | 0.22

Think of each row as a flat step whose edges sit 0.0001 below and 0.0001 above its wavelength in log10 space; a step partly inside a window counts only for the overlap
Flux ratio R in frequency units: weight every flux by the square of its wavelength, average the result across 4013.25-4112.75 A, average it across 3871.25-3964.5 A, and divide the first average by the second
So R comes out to 1.3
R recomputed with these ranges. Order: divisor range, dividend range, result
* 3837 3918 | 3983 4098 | 1.31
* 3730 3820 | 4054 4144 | 1.56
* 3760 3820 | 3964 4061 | 1.38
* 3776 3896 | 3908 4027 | 1.16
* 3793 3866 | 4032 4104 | 1.41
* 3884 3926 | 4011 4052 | 1.36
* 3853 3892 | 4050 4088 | 1.32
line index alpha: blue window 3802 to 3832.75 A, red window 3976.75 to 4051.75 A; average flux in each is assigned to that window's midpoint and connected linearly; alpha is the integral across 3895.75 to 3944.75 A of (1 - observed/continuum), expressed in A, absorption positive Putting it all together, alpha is 4.8 A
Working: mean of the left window 2.78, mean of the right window 3.44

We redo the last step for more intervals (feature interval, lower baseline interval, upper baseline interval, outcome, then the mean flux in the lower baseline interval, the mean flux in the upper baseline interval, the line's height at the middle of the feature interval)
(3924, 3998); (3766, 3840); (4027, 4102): 8.3 A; 2.54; 3.37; 3.04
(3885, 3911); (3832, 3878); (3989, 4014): 3.0 A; 2.84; 3.41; 3.01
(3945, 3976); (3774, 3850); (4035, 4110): 5.5 A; 2.62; 3.29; 3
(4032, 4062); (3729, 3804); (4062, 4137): -3.9 A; 2.35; 3.21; 3.07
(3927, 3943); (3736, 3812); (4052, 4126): 2.5 A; 2.45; 3.22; 2.84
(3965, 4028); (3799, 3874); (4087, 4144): -2.0 A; 2.78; 3.13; 2.98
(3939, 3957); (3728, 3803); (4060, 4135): -1.3 A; 2.37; 3.2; 2.83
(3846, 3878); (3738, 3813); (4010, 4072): -3.5 A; 2.48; 3.49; 2.8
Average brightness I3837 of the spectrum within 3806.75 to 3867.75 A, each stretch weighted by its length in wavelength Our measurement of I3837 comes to 2.76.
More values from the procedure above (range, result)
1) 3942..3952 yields 3.09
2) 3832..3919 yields 2.8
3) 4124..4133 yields 3.23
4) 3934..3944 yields 2.6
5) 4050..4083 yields 3.4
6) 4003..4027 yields 3.52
